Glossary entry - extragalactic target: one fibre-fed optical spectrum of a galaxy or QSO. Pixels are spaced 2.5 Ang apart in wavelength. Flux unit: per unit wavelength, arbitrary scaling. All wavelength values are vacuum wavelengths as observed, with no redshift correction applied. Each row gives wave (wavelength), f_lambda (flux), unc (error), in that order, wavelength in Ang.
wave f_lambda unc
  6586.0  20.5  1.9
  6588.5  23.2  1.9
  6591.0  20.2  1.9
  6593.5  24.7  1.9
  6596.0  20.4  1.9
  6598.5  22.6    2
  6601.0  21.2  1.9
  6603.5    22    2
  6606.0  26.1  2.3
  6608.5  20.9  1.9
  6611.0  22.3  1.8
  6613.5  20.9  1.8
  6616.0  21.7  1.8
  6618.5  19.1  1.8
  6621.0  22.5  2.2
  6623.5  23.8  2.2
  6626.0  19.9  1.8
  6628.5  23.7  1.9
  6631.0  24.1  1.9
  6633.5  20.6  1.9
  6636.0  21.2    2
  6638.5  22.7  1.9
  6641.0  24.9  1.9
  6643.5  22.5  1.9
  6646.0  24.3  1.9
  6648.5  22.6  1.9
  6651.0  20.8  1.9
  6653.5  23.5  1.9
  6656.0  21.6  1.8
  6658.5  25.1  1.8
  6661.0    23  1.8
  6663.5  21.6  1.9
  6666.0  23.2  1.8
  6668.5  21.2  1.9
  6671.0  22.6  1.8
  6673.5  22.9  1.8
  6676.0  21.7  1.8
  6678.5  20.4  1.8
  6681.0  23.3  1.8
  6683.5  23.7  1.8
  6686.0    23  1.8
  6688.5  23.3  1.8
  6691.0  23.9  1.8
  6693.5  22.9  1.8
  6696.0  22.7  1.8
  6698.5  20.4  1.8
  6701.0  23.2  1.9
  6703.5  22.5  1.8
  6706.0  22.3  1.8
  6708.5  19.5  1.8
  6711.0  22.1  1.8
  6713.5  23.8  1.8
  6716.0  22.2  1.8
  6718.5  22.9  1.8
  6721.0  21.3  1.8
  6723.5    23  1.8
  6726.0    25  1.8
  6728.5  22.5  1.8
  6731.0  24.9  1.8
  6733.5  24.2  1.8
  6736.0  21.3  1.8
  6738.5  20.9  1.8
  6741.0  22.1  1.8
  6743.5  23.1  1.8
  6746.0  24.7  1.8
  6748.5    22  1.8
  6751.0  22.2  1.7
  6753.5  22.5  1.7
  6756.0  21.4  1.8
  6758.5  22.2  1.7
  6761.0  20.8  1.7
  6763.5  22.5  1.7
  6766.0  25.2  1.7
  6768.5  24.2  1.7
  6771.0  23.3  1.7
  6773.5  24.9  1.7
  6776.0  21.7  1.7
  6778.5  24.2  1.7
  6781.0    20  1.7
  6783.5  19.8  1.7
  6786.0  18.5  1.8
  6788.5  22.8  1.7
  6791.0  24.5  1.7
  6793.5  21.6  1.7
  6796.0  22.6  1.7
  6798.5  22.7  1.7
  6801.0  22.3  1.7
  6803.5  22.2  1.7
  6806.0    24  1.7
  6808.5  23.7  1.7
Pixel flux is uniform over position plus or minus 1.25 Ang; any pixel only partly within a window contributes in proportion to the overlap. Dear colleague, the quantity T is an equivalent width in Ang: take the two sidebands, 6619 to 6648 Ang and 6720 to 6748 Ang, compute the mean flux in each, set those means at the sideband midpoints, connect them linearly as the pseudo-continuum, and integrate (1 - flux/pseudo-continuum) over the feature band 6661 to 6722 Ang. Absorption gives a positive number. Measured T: 1.2 Ang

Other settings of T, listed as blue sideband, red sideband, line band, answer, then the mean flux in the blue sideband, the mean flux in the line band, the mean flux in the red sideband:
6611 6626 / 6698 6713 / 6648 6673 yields -1.0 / 21.5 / 22.5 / 21.8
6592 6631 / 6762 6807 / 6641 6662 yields -0.7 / 22.2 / 23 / 22.6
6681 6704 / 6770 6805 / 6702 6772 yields -0.3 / 22.9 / 22.7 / 22.2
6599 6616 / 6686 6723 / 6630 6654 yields -0.4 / 22.2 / 22.7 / 22.4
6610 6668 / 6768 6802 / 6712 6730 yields -0.5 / 22.4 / 23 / 22.3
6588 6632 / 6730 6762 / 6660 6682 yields 0.1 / 22.2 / 22.2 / 22.5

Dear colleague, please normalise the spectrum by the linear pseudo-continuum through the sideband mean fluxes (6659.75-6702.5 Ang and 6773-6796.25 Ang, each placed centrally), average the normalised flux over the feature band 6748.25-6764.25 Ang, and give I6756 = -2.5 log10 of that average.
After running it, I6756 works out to 0.01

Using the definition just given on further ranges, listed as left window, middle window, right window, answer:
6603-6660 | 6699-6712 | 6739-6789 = 0.03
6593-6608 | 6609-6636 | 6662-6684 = 0.04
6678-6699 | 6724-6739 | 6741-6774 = -0.02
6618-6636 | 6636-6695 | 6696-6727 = -0.03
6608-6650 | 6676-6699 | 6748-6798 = -0.02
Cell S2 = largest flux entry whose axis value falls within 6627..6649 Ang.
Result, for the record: 24.9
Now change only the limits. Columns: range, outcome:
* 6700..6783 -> 25.2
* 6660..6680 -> 23.2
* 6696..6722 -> 23.8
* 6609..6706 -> 25.1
